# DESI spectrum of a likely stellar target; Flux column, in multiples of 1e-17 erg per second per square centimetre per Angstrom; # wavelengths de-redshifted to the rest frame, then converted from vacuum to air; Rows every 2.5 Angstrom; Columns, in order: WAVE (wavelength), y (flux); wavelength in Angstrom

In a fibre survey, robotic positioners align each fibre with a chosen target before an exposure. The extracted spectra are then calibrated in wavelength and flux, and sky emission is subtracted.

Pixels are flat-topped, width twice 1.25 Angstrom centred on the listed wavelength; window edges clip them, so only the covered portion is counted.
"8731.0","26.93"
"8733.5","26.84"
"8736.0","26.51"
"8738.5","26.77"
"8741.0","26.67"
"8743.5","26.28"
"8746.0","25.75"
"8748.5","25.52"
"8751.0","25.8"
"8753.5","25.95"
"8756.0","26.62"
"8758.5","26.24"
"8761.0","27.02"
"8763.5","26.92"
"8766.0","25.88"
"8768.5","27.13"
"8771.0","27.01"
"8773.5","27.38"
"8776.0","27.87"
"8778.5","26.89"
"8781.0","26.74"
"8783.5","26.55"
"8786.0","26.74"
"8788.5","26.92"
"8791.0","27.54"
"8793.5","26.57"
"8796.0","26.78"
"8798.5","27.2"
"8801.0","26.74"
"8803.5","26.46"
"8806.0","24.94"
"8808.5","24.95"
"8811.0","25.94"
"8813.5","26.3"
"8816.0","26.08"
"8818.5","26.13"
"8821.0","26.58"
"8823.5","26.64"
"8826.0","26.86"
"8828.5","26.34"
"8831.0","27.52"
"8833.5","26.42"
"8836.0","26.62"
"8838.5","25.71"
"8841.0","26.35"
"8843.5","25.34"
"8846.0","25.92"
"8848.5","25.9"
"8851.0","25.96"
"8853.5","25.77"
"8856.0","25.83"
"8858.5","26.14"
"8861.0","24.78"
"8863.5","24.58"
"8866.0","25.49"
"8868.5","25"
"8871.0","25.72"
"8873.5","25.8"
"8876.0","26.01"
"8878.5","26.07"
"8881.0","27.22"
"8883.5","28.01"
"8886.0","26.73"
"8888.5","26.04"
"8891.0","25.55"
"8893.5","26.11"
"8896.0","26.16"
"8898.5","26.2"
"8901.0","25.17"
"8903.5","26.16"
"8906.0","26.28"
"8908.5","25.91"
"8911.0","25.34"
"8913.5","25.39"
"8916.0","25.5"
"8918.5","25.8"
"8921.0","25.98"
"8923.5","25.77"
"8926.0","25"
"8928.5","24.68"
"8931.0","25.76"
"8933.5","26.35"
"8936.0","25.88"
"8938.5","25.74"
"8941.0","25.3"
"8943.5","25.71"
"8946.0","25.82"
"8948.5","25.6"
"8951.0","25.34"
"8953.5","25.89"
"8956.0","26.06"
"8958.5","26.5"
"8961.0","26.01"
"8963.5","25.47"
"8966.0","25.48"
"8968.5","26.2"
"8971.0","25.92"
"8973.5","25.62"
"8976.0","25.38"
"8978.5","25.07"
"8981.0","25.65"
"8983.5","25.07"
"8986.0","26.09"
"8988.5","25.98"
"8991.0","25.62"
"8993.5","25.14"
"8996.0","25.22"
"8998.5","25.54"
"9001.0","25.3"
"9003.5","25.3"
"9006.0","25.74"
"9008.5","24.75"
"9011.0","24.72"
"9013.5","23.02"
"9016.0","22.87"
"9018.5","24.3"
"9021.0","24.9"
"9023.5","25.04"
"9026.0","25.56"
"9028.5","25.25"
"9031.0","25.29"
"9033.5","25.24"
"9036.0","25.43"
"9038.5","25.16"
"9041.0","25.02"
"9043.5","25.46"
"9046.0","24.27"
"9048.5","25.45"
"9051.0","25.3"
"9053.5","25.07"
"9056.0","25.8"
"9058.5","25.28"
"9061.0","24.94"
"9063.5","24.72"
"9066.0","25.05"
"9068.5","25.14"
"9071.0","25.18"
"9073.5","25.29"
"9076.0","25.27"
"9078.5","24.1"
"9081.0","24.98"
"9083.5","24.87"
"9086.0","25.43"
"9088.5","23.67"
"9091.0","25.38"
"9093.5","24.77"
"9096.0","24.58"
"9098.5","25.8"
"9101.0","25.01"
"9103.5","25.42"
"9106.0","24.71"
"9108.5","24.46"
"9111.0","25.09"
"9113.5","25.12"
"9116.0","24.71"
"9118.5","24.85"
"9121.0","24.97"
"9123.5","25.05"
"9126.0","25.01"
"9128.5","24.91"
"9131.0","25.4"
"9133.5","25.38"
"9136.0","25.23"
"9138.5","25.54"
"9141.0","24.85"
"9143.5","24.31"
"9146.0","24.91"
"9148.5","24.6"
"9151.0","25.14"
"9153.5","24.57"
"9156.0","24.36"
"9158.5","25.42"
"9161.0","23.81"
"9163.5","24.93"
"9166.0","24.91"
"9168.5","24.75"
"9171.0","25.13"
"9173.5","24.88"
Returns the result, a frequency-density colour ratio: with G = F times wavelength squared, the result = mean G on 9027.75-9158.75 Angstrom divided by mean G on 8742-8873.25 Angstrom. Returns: 1.0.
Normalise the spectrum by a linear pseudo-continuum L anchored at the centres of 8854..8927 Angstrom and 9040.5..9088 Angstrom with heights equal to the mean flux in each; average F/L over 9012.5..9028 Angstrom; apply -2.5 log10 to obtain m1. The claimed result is 0.04 mag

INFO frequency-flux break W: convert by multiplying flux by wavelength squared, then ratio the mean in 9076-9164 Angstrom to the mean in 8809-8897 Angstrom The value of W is 1.0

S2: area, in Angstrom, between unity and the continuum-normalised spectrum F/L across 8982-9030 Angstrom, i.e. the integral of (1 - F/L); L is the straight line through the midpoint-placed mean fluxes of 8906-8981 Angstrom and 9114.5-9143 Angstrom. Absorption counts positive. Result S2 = 0.8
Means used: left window 25.7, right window 25.1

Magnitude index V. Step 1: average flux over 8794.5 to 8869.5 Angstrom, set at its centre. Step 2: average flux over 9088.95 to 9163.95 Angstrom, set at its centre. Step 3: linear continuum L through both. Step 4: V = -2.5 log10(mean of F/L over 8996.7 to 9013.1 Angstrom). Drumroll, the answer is 0.012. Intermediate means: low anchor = 26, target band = 25.1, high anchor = 24.9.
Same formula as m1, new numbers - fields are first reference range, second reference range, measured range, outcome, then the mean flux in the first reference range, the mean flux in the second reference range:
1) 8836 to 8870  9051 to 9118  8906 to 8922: -0.01 mag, 25.6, 25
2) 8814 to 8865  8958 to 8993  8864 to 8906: -0.01 mag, 26.1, 25.7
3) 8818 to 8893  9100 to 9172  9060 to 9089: 0.01 mag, 26.1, 24.9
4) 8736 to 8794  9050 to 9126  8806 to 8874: 0.01 mag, 26.6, 25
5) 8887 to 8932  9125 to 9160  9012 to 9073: 0.01 mag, 25.7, 25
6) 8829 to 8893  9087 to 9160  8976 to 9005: 0.00 mag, 26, 24.9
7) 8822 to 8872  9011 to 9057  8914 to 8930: 0.00 mag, 25.9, 24.9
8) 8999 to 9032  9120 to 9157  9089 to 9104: -0.01 mag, 24.8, 25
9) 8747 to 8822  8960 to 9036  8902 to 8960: 0.00 mag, 26.5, 25.2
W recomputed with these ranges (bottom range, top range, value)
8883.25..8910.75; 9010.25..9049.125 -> 0.98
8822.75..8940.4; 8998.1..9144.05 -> 1.00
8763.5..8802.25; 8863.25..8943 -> 0.99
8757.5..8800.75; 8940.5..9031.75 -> 0.99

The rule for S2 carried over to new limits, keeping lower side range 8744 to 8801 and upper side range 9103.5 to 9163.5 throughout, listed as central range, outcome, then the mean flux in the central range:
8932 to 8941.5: 0.0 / 25.9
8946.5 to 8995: 0.0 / 25.7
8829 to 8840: -0.1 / 26.5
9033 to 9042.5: 0.1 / 25.2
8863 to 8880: 0.4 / 25.6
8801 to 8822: 0.4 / 26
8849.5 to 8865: 0.4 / 25.5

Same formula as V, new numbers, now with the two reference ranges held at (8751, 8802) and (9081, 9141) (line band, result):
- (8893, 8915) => 0.012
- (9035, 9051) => 0.010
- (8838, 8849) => 0.025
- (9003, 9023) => 0.048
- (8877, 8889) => -0.025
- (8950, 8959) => -0.003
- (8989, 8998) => 0.010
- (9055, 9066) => 0.005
